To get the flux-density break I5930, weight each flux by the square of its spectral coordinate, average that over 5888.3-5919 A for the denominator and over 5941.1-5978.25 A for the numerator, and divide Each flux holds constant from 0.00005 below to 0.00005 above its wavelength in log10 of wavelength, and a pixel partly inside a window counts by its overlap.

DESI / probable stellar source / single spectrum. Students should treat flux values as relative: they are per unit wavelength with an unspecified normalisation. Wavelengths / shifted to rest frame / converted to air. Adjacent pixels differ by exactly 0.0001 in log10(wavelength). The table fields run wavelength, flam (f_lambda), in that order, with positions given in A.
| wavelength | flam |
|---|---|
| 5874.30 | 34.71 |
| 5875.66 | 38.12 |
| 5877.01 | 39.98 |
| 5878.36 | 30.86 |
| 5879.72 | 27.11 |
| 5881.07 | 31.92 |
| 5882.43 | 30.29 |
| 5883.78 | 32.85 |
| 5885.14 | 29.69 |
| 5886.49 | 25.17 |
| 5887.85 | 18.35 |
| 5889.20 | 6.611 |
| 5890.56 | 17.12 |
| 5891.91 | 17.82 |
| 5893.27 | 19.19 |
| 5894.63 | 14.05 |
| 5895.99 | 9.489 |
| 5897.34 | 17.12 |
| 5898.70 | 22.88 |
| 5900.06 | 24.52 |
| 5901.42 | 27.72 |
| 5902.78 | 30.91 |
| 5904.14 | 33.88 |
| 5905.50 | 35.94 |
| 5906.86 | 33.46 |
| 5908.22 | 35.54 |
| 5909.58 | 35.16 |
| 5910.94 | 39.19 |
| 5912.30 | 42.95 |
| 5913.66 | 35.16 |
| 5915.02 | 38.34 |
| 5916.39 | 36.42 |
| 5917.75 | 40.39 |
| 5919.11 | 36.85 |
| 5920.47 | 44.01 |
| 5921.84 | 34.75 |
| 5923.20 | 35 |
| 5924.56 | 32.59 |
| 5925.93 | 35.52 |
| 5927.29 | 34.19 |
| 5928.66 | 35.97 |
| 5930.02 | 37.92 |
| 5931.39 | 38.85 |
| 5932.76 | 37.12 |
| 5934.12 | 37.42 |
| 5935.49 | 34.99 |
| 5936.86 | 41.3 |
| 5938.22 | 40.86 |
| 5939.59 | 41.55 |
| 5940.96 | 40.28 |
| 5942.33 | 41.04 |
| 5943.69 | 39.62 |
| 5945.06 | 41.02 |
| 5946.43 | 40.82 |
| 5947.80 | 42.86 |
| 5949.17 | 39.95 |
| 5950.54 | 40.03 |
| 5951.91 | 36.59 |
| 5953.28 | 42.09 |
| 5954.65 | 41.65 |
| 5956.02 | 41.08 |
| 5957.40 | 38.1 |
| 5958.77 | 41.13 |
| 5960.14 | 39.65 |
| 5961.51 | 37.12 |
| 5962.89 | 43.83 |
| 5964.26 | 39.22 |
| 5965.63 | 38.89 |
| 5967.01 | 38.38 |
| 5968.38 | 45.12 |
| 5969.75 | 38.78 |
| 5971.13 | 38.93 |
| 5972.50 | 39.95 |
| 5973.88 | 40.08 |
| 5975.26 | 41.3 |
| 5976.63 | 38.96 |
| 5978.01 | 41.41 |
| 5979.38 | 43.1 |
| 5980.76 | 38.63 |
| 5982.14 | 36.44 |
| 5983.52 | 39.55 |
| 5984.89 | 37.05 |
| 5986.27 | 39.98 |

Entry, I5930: 1.5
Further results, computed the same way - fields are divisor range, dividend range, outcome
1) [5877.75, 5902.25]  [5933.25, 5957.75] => 1.82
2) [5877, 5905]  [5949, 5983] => 1.72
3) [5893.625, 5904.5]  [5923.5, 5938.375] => 1.68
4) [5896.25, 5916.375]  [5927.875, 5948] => 1.24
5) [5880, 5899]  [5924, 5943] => 1.83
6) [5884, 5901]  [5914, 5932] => 1.96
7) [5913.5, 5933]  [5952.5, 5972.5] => 1.11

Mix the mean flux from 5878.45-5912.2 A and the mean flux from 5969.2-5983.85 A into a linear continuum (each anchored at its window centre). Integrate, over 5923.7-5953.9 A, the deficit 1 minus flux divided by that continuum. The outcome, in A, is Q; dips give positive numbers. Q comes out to -4.8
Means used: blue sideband 26.1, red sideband 39.7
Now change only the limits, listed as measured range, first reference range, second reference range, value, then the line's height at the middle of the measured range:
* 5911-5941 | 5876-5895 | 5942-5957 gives -2.75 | 34.8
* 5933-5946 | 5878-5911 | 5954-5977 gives -1.83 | 34.8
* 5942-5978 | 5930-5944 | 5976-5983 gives -0.71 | 39.5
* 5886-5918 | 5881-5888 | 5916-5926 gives 5.69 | 32.6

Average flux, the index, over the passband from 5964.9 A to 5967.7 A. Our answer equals 38.7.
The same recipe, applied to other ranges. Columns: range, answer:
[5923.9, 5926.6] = 34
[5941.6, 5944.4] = 40.4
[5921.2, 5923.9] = 35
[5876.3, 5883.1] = 32.1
